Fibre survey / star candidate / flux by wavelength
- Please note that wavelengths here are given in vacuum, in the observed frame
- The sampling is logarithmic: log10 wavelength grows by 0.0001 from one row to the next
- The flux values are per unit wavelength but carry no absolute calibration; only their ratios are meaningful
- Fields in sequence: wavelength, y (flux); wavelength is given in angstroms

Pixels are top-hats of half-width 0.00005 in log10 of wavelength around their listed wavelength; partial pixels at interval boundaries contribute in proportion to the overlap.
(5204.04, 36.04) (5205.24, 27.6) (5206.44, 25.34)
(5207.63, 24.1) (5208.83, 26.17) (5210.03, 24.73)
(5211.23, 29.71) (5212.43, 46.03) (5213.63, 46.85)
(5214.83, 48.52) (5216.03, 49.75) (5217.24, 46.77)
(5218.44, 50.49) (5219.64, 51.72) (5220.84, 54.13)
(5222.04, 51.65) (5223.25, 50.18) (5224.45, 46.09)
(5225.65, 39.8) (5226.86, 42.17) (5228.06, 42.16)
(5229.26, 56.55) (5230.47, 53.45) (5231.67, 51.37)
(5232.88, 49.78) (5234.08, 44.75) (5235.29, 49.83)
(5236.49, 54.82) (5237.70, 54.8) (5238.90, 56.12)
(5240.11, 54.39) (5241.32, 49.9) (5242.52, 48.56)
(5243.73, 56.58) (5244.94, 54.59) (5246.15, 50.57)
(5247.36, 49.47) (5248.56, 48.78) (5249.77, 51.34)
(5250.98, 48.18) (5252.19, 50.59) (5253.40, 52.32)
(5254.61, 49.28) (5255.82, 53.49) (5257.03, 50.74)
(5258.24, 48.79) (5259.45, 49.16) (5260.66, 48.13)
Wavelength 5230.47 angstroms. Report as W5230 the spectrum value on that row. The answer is 53.45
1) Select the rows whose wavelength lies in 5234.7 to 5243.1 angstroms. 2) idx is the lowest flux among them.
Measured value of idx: 48.56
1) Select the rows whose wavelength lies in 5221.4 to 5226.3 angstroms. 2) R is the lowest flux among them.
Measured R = 39.8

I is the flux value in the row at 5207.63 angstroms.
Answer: 24.1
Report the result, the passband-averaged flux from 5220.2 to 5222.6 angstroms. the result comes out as 53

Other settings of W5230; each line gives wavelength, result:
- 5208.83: 26.17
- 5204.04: 36.04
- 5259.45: 49.16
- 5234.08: 44.75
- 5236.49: 54.82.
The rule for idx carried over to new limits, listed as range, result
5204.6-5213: 24.1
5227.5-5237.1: 42.16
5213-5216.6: 46.85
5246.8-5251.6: 48.18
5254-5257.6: 49.28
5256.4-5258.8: 48.79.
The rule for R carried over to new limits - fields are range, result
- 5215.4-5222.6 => 46.77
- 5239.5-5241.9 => 49.9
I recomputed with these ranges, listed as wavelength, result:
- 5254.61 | 49.28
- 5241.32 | 49.9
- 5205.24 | 27.6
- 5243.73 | 56.58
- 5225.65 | 39.8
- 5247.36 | 49.47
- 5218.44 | 50.49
